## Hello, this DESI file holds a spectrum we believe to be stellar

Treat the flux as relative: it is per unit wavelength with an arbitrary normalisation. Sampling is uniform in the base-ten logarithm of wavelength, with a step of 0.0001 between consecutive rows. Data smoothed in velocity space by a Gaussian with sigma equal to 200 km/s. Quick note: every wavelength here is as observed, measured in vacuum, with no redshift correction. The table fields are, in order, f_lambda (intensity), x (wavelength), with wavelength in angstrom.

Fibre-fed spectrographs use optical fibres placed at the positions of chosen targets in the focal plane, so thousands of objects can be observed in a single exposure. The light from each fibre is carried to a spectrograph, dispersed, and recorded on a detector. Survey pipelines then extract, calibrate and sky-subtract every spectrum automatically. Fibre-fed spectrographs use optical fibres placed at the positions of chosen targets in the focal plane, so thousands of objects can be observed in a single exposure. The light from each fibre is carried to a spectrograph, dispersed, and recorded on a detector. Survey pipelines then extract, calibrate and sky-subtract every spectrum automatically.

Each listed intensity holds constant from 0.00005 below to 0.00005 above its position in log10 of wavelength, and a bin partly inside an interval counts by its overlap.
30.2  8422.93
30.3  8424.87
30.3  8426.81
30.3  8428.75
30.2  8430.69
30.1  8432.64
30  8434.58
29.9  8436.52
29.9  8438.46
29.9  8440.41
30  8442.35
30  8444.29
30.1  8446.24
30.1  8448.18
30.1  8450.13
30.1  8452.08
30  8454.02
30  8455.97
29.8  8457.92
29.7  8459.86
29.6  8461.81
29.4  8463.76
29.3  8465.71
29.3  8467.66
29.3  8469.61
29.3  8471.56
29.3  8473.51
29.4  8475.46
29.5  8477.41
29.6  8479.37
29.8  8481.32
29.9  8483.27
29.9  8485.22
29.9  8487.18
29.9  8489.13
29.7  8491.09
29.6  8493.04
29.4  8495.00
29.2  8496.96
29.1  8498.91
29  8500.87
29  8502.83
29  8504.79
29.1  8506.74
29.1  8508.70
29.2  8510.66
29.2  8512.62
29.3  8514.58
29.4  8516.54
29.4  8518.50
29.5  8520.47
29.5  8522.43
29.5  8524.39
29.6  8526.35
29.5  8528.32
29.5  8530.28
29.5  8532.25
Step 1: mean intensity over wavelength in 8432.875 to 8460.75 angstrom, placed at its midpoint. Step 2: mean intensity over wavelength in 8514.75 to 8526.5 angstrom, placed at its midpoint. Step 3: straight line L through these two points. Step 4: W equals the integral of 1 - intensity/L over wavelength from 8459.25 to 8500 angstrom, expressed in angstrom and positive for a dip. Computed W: 0.3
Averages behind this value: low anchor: 30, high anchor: 29.5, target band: 29.5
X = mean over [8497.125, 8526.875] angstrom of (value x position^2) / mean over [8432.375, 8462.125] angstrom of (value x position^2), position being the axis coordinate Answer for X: 0.99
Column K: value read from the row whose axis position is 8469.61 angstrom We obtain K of 29.3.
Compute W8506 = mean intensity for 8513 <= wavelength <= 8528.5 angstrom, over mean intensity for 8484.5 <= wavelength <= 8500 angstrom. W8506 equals 1.0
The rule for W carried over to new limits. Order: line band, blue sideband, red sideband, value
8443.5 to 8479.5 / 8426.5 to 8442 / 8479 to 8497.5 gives 0.2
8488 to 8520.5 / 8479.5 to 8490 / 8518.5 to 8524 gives 0.4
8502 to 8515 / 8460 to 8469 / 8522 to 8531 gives 0.2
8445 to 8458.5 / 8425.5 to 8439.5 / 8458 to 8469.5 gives -0.1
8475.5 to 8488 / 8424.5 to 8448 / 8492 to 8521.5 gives -0.1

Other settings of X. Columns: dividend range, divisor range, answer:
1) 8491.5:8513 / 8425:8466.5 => 0.99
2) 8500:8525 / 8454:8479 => 1.00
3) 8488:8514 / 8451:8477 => 1.00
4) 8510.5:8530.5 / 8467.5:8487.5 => 1.01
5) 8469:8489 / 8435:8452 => 1.00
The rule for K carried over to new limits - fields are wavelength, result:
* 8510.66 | 29.2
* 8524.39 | 29.5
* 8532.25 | 29.5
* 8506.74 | 29.1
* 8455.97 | 30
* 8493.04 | 29.6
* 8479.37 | 29.6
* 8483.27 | 29.9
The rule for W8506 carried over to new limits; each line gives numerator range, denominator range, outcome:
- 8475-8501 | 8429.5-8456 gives 0.99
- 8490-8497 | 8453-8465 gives 0.99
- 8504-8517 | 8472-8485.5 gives 0.99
